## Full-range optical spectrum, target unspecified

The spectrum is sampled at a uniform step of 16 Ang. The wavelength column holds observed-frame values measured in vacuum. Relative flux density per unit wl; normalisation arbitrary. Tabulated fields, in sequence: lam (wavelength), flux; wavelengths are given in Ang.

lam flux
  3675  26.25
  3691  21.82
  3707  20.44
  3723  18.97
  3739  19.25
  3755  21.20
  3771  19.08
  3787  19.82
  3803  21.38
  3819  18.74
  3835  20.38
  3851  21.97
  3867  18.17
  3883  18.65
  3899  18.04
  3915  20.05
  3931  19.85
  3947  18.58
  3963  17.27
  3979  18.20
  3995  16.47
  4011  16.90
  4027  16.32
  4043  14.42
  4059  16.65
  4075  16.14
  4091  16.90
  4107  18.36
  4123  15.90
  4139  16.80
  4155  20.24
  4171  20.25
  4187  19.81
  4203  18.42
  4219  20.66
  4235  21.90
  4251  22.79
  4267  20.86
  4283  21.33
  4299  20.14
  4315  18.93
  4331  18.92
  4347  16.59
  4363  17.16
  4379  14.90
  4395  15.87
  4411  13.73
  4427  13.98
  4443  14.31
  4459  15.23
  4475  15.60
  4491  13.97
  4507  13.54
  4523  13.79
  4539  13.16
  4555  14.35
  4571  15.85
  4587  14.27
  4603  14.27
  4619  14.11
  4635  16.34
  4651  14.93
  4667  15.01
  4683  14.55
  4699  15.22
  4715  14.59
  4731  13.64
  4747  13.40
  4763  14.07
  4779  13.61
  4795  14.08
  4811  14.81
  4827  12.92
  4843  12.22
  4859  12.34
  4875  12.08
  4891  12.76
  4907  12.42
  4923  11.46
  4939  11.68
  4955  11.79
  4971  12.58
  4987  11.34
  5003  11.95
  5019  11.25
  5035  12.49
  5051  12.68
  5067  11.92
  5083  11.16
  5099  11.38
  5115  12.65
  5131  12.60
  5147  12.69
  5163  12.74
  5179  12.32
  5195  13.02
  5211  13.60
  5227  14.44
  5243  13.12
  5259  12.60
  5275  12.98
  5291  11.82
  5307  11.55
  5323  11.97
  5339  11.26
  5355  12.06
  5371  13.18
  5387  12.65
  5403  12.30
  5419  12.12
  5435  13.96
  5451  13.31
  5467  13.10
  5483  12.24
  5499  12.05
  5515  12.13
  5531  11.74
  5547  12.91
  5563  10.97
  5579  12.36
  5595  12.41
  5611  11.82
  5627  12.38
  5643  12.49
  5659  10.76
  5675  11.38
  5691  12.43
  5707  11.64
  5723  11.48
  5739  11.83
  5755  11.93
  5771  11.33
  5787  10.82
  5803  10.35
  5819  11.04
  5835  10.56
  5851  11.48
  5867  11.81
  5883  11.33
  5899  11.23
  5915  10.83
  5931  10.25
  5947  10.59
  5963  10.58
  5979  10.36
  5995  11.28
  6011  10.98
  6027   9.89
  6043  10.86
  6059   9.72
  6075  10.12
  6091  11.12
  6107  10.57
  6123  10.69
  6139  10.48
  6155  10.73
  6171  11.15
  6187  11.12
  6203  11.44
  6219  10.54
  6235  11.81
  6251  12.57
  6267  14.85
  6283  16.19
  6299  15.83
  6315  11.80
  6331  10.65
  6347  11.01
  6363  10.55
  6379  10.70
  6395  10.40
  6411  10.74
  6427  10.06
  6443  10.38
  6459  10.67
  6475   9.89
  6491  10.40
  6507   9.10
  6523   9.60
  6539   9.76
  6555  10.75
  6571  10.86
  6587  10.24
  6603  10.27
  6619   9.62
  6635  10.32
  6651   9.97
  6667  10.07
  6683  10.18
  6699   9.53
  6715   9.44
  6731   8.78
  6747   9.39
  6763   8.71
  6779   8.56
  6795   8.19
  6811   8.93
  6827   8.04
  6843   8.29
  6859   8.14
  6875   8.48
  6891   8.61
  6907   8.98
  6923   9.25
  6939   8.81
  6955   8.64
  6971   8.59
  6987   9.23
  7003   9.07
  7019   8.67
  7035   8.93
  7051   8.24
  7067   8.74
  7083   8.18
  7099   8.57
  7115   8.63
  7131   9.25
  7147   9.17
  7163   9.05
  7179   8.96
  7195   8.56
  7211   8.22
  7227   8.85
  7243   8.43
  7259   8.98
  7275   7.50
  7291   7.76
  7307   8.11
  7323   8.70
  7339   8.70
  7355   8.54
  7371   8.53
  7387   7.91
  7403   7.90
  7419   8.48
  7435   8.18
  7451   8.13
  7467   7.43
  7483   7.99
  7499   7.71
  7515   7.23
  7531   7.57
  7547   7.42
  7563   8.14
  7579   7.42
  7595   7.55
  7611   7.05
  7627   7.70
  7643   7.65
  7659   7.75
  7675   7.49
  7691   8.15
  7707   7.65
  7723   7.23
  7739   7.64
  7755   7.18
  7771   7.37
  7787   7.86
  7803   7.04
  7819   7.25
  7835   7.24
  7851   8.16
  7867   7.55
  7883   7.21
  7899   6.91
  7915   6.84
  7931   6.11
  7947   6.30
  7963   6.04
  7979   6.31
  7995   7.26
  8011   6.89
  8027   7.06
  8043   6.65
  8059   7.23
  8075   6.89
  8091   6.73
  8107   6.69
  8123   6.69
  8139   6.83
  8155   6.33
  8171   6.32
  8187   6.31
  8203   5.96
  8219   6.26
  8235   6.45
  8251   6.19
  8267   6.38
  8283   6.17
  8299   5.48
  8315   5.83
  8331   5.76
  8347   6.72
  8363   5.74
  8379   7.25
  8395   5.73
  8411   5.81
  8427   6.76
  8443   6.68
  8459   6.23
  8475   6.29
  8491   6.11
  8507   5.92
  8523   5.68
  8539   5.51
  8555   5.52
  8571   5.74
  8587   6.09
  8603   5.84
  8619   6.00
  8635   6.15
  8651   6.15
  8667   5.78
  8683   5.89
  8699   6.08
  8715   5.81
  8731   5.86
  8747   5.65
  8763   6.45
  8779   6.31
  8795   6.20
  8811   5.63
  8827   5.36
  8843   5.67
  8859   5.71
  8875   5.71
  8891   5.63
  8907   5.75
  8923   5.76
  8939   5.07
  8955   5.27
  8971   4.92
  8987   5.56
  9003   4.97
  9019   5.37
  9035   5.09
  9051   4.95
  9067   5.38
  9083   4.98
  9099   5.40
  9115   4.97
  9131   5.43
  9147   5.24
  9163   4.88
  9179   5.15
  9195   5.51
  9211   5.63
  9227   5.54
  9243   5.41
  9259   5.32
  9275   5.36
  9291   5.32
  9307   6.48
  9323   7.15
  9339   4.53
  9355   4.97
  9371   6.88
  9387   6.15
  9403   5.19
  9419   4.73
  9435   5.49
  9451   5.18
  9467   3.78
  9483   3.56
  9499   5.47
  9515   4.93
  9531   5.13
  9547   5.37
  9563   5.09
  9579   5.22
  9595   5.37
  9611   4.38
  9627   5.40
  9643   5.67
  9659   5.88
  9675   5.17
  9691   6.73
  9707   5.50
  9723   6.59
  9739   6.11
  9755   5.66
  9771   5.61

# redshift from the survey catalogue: 1.246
